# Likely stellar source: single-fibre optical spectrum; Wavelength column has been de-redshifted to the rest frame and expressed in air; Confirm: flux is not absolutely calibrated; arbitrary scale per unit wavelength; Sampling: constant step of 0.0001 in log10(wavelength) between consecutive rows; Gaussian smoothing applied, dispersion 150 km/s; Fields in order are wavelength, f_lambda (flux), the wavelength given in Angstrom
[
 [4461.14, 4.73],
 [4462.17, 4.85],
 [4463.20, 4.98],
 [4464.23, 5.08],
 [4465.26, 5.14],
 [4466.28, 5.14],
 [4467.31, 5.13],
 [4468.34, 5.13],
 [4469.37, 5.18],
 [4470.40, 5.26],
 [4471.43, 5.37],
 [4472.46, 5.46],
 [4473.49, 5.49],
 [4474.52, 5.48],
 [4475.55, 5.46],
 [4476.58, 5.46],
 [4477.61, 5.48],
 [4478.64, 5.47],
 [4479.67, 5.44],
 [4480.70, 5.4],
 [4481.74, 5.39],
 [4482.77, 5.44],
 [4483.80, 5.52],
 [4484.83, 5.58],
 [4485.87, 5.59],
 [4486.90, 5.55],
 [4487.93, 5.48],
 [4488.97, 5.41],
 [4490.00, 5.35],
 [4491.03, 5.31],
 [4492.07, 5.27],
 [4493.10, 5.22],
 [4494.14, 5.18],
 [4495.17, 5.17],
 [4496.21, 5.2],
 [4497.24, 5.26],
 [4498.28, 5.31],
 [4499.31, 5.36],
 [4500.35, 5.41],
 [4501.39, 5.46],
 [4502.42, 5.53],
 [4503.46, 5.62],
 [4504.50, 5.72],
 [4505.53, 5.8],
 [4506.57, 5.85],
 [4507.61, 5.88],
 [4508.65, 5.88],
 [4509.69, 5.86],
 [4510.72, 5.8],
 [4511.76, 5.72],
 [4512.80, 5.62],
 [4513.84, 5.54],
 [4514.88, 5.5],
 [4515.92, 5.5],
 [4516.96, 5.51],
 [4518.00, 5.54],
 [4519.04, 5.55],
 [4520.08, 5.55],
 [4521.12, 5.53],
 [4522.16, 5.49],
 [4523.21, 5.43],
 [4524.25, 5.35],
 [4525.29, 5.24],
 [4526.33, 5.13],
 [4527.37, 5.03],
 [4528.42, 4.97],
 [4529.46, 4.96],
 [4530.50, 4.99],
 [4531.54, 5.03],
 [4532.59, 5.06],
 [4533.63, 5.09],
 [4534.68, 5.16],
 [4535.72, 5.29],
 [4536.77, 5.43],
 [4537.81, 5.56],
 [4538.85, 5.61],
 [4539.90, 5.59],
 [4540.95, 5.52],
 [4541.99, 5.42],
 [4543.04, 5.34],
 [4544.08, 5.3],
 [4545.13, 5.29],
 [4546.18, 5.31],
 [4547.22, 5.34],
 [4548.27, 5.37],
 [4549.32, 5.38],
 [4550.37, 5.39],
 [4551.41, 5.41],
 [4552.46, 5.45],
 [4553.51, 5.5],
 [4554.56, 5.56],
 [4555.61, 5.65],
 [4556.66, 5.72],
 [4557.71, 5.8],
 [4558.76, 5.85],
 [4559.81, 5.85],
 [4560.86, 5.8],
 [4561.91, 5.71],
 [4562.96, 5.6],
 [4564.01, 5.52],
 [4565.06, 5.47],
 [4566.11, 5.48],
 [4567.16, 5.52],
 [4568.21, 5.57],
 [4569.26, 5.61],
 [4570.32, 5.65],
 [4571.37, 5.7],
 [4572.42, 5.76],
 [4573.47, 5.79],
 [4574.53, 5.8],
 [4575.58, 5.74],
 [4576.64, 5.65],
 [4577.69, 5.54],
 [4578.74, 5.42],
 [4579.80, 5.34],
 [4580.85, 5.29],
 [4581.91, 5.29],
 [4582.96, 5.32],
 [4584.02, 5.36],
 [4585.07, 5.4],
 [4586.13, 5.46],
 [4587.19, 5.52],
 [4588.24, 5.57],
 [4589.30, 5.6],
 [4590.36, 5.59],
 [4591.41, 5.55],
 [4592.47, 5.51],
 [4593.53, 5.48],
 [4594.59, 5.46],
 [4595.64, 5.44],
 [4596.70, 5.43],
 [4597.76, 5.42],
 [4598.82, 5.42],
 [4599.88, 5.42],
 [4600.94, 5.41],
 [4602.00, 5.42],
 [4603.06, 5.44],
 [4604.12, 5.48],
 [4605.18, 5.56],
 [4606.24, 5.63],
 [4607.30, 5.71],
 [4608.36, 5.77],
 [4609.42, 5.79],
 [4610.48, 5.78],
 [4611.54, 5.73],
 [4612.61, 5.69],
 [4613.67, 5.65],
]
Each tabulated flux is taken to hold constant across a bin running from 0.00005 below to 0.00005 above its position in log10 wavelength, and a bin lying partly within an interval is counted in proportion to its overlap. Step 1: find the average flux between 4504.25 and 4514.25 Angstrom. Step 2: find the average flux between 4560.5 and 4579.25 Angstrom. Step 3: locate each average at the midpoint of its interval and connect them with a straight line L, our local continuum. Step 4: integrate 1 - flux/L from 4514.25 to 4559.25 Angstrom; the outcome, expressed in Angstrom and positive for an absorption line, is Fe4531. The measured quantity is 2.5 Angstrom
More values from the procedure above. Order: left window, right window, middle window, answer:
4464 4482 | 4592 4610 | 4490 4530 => -0.5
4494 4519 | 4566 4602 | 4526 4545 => 1.0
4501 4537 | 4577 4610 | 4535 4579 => -0.7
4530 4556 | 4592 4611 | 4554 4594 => -0.9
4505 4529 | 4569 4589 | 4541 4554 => 0.4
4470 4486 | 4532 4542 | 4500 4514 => -0.7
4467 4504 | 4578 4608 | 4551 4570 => -0.6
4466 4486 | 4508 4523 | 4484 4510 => 0.1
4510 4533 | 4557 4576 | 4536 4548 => 0.2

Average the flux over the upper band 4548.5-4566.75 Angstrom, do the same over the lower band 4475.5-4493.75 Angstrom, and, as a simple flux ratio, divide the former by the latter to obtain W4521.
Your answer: 1.03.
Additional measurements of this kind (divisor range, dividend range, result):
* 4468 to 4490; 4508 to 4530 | 1.01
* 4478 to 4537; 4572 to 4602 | 1.01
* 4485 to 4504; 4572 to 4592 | 1.03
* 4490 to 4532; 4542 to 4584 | 1.02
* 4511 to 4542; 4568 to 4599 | 1.03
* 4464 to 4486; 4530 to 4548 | 0.99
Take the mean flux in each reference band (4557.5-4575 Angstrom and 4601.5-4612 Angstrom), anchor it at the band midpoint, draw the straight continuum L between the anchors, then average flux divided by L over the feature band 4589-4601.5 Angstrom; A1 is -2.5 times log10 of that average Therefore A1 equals 0.03 mag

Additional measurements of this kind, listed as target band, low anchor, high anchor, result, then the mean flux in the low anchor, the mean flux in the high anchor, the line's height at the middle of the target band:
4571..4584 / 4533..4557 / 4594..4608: -0.017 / 5.42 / 5.48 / 5.46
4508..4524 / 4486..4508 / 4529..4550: -0.043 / 5.45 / 5.3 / 5.38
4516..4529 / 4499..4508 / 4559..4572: 0.052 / 5.63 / 5.63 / 5.63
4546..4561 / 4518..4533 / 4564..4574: -0.014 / 5.25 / 5.61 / 5.48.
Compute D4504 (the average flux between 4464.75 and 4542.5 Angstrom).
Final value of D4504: 5.41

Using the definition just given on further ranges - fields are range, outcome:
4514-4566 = 5.42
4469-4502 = 5.39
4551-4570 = 5.61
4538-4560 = 5.5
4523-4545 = 5.26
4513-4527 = 5.45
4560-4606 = 5.53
